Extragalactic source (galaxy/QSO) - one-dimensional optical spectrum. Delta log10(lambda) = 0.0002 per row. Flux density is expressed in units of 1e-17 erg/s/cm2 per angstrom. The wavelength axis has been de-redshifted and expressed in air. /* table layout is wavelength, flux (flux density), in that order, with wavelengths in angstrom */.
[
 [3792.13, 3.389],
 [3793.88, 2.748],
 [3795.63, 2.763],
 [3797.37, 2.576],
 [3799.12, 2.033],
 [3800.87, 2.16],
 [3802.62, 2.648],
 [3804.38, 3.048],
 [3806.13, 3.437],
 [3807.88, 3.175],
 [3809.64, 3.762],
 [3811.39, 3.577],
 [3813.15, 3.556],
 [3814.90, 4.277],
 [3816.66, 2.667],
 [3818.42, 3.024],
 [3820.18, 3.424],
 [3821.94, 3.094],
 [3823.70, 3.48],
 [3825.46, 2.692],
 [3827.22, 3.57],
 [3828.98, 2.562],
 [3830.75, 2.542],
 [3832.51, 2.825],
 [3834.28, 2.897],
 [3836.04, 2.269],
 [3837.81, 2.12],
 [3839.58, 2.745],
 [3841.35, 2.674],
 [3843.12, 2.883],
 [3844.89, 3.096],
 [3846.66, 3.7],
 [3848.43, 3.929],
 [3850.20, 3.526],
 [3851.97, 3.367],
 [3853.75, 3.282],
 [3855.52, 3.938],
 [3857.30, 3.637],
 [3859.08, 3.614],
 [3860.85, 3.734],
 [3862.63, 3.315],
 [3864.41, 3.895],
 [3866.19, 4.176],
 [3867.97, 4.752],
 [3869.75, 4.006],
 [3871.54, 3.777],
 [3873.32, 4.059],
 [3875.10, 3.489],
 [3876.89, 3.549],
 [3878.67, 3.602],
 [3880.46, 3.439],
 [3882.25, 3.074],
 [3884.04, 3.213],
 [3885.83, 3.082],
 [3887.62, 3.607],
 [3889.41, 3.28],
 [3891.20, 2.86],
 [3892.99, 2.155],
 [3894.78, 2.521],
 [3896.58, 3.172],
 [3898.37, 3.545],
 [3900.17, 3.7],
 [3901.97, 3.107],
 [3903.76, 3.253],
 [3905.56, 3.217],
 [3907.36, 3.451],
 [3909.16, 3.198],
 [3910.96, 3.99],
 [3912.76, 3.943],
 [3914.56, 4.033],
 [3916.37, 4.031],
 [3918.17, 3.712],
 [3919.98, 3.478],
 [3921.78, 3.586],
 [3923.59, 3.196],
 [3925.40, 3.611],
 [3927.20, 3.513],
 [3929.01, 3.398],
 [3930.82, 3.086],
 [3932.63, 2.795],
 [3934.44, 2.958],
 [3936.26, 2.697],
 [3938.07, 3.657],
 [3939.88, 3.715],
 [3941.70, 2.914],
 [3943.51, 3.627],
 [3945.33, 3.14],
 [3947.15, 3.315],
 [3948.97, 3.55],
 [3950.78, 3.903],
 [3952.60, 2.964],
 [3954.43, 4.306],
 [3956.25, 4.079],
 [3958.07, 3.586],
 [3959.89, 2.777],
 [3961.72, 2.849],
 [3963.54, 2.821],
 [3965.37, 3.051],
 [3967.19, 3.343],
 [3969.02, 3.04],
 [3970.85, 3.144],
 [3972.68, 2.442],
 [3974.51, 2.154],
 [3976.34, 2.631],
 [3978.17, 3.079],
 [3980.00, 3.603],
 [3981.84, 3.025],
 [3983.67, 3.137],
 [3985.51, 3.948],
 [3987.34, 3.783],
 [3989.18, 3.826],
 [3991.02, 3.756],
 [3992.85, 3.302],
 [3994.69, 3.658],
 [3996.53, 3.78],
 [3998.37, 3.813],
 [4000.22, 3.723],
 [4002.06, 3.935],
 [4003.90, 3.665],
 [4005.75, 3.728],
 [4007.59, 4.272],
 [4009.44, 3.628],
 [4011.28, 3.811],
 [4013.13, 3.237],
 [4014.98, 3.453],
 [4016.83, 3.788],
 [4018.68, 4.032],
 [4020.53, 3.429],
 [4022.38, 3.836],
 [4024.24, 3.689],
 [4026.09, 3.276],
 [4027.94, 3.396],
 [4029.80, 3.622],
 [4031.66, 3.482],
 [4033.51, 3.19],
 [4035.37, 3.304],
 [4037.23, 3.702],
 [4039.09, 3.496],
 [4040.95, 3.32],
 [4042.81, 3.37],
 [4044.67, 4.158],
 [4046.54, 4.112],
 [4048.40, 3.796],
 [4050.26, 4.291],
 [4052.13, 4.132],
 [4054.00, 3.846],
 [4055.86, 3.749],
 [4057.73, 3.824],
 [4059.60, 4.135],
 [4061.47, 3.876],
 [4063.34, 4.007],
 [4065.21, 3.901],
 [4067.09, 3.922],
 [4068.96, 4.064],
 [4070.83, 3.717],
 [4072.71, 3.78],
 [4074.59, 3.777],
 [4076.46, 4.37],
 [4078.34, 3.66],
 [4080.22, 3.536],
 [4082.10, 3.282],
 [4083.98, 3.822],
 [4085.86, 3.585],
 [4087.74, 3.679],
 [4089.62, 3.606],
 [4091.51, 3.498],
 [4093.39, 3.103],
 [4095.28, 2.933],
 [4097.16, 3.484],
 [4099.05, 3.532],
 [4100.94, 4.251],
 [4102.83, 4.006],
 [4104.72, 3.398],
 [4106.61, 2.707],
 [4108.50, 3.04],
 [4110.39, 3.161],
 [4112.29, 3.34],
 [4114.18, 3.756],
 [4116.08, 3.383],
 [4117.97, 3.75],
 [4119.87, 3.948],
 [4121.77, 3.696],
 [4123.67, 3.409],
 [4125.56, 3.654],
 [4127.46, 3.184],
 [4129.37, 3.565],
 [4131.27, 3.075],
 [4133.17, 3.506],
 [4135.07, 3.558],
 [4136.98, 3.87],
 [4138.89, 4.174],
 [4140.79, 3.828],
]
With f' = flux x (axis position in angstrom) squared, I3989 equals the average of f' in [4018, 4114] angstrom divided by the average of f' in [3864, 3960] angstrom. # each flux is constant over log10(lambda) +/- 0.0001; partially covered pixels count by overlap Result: 1.14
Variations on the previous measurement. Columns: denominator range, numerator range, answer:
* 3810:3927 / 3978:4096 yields 1.19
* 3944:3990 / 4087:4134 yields 1.14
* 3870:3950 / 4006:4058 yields 1.16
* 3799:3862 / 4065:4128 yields 1.30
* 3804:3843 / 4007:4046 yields 1.30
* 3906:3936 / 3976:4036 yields 1.08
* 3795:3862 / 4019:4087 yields 1.34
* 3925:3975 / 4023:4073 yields 1.22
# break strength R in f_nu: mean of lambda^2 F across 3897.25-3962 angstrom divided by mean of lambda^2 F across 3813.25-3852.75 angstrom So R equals 1.2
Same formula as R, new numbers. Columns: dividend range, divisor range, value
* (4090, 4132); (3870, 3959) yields 1.11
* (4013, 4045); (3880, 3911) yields 1.19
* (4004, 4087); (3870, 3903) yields 1.23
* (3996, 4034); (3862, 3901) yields 1.13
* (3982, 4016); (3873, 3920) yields 1.14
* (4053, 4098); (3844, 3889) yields 1.14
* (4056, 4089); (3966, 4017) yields 1.15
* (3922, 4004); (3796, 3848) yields 1.20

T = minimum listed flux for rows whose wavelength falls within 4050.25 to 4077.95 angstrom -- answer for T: 3.717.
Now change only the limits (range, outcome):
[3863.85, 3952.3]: 2.155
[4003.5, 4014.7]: 3.237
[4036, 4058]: 3.32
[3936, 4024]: 2.154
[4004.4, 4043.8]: 3.19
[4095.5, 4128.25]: 2.707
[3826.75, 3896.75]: 2.12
